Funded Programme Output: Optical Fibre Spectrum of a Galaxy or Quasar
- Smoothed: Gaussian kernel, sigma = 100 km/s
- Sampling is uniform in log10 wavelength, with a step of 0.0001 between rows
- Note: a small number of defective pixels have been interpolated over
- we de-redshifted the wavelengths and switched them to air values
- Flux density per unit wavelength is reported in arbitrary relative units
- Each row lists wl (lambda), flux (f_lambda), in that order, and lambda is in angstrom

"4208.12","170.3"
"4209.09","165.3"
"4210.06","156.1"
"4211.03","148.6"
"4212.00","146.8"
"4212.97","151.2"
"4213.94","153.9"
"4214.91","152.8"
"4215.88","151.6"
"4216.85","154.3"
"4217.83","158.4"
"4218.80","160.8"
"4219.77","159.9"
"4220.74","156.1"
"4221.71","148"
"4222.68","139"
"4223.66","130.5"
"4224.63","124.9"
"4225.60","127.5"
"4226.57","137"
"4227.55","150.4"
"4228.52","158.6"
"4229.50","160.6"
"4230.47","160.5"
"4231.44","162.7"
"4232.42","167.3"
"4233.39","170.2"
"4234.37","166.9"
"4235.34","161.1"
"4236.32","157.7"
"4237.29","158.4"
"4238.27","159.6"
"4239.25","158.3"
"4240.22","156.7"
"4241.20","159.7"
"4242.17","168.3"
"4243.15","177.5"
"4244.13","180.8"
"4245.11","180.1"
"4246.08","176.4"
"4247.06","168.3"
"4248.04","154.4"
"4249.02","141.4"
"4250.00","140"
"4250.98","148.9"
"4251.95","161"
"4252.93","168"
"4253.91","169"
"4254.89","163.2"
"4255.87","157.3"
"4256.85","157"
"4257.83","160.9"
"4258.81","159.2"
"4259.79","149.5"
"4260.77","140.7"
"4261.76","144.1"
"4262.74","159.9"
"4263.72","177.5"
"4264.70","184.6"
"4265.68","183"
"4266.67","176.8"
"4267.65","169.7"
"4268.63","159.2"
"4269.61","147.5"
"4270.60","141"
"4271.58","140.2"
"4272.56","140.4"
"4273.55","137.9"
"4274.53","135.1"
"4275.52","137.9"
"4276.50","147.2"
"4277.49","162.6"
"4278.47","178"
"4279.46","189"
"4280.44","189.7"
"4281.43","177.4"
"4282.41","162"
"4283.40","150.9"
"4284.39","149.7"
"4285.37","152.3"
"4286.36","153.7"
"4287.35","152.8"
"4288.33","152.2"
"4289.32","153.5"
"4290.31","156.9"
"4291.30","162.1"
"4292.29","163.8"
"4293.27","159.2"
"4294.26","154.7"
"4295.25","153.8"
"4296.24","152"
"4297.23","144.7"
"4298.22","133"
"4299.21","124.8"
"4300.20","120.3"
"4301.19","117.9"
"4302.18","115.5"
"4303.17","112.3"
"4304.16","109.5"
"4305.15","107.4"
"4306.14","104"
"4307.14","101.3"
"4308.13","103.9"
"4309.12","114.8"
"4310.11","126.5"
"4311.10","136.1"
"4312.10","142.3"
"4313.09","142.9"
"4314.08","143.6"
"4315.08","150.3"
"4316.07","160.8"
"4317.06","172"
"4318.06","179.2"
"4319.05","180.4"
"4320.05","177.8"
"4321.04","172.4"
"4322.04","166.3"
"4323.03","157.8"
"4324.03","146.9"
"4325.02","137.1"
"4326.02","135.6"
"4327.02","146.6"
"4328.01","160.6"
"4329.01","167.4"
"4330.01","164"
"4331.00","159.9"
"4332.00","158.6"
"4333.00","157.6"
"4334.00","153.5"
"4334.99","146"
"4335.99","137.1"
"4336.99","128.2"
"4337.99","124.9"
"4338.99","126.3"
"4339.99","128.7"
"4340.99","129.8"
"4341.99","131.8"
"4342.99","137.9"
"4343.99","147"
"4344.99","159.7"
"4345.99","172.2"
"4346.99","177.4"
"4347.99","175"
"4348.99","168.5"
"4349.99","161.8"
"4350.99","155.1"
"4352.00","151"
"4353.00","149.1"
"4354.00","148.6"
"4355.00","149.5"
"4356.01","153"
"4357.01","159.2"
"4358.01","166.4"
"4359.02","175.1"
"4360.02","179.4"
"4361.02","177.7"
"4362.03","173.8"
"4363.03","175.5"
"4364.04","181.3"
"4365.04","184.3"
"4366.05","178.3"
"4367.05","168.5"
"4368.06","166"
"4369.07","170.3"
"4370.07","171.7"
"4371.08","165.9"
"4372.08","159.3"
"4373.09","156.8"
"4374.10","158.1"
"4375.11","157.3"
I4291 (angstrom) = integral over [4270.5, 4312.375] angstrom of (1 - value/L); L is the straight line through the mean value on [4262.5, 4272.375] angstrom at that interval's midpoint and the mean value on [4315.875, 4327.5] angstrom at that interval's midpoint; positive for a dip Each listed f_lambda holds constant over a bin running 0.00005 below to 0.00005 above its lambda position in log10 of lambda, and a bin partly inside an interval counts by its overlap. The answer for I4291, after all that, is 5.2 angstrom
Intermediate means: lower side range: 163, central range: 142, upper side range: 161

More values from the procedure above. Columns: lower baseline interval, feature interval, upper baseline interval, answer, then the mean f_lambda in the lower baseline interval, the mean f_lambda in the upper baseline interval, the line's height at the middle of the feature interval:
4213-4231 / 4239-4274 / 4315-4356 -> -2.2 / 149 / 154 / 151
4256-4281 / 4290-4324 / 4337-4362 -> 3.2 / 159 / 154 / 157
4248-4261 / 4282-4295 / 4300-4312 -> -2.7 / 155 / 115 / 129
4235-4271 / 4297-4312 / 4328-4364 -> 3.8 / 162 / 155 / 158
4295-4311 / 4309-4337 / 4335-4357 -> -4.1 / 121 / 148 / 134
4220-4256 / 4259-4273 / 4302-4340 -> -0.5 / 158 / 143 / 153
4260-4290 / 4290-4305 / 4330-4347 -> 1.6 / 158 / 145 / 154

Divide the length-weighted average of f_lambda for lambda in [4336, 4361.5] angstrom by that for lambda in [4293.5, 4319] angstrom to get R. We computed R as 1.14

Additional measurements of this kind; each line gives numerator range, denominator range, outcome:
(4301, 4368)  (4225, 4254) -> 0.94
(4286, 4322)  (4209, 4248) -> 0.91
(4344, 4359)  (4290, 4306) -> 1.18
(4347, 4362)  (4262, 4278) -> 1.04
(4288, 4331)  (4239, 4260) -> 0.89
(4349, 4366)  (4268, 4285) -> 1.06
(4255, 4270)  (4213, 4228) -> 1.10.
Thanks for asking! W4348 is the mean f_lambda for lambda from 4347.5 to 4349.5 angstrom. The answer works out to 172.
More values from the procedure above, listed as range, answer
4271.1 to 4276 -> 138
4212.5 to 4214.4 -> 153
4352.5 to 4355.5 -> 149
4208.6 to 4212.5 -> 154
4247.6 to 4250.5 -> 145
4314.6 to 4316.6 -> 156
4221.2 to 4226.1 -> 134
